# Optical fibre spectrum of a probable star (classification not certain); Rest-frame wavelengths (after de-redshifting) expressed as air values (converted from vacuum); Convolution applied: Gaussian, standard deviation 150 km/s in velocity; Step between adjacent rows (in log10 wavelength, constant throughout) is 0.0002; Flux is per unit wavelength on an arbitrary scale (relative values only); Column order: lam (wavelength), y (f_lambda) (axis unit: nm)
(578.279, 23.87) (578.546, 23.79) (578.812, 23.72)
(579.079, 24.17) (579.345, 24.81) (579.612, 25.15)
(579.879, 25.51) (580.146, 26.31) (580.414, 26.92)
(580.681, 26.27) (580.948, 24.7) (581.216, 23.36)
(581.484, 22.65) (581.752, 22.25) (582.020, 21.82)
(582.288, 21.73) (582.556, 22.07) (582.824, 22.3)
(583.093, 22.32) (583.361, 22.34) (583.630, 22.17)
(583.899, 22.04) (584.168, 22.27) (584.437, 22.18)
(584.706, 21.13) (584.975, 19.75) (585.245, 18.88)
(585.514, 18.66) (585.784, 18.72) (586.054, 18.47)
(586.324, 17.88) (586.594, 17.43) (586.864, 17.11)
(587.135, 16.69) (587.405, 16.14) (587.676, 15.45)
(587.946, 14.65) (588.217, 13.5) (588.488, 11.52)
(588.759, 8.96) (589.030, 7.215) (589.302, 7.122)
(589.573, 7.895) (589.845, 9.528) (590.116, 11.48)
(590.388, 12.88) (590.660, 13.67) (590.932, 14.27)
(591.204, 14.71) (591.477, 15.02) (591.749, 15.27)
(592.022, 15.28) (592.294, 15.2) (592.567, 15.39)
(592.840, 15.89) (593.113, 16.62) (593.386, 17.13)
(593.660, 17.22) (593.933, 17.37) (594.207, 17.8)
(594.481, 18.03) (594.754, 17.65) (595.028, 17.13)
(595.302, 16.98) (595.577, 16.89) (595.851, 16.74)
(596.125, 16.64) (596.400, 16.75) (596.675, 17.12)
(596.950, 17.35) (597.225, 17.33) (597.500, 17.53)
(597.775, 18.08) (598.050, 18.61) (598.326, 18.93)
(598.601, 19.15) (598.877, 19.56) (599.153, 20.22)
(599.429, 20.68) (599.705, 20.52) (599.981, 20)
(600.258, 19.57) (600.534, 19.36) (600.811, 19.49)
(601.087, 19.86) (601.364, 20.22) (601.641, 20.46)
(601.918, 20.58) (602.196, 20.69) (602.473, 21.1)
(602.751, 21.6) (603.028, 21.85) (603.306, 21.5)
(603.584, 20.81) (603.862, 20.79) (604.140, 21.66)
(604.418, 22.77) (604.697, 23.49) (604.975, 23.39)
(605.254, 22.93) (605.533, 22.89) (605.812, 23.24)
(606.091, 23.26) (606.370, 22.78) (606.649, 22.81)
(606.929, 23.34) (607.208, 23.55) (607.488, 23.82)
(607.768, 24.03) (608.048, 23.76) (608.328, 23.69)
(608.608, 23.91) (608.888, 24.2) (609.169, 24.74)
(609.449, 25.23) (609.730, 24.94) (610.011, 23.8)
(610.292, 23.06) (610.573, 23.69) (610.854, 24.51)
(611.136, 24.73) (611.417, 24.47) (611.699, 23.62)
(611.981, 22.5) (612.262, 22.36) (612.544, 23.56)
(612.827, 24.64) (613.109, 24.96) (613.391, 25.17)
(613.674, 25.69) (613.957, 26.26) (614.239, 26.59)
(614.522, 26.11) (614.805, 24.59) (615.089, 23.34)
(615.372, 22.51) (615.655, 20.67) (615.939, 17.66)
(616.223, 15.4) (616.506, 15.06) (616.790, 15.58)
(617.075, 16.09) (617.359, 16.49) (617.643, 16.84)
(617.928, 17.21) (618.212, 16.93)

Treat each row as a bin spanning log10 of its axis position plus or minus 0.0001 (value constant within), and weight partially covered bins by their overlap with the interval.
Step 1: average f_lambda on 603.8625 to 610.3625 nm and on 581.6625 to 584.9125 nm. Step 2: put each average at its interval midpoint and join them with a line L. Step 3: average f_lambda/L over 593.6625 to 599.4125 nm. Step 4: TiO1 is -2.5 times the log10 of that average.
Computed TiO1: 0.27 mag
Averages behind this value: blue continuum 22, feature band 17.8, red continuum 23.5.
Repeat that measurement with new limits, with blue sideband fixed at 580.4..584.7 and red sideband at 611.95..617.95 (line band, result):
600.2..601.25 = 0.13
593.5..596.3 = 0.28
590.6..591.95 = 0.46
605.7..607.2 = -0.07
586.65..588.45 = 0.41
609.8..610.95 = -0.11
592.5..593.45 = 0.35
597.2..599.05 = 0.19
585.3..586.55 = 0.23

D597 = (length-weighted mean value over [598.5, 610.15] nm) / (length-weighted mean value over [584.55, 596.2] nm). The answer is 1.4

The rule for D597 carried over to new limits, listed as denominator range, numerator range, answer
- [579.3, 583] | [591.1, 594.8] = 0.68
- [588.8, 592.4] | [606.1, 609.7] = 1.96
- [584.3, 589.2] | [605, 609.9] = 1.46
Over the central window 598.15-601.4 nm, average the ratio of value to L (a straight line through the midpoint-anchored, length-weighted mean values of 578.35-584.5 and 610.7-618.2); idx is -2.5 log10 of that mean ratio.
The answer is 0.14 mag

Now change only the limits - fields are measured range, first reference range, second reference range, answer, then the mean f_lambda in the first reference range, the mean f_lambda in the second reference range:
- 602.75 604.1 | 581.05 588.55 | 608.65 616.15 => 0.06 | 19.6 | 23.9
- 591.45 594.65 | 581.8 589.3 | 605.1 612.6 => 0.21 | 18.1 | 23.7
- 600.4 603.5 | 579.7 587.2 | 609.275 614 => 0.14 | 21.6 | 24.3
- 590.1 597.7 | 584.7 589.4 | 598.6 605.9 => 0.11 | 15.4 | 21.1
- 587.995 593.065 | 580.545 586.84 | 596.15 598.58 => 0.47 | 21.3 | 17.7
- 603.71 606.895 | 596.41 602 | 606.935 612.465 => -0.04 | 19.2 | 23.9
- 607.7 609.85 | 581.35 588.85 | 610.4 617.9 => -0.14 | 19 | 22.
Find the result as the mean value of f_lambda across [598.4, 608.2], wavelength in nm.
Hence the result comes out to 21.6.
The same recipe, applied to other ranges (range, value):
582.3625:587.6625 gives 19.8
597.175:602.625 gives 19.6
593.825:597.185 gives 17.2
